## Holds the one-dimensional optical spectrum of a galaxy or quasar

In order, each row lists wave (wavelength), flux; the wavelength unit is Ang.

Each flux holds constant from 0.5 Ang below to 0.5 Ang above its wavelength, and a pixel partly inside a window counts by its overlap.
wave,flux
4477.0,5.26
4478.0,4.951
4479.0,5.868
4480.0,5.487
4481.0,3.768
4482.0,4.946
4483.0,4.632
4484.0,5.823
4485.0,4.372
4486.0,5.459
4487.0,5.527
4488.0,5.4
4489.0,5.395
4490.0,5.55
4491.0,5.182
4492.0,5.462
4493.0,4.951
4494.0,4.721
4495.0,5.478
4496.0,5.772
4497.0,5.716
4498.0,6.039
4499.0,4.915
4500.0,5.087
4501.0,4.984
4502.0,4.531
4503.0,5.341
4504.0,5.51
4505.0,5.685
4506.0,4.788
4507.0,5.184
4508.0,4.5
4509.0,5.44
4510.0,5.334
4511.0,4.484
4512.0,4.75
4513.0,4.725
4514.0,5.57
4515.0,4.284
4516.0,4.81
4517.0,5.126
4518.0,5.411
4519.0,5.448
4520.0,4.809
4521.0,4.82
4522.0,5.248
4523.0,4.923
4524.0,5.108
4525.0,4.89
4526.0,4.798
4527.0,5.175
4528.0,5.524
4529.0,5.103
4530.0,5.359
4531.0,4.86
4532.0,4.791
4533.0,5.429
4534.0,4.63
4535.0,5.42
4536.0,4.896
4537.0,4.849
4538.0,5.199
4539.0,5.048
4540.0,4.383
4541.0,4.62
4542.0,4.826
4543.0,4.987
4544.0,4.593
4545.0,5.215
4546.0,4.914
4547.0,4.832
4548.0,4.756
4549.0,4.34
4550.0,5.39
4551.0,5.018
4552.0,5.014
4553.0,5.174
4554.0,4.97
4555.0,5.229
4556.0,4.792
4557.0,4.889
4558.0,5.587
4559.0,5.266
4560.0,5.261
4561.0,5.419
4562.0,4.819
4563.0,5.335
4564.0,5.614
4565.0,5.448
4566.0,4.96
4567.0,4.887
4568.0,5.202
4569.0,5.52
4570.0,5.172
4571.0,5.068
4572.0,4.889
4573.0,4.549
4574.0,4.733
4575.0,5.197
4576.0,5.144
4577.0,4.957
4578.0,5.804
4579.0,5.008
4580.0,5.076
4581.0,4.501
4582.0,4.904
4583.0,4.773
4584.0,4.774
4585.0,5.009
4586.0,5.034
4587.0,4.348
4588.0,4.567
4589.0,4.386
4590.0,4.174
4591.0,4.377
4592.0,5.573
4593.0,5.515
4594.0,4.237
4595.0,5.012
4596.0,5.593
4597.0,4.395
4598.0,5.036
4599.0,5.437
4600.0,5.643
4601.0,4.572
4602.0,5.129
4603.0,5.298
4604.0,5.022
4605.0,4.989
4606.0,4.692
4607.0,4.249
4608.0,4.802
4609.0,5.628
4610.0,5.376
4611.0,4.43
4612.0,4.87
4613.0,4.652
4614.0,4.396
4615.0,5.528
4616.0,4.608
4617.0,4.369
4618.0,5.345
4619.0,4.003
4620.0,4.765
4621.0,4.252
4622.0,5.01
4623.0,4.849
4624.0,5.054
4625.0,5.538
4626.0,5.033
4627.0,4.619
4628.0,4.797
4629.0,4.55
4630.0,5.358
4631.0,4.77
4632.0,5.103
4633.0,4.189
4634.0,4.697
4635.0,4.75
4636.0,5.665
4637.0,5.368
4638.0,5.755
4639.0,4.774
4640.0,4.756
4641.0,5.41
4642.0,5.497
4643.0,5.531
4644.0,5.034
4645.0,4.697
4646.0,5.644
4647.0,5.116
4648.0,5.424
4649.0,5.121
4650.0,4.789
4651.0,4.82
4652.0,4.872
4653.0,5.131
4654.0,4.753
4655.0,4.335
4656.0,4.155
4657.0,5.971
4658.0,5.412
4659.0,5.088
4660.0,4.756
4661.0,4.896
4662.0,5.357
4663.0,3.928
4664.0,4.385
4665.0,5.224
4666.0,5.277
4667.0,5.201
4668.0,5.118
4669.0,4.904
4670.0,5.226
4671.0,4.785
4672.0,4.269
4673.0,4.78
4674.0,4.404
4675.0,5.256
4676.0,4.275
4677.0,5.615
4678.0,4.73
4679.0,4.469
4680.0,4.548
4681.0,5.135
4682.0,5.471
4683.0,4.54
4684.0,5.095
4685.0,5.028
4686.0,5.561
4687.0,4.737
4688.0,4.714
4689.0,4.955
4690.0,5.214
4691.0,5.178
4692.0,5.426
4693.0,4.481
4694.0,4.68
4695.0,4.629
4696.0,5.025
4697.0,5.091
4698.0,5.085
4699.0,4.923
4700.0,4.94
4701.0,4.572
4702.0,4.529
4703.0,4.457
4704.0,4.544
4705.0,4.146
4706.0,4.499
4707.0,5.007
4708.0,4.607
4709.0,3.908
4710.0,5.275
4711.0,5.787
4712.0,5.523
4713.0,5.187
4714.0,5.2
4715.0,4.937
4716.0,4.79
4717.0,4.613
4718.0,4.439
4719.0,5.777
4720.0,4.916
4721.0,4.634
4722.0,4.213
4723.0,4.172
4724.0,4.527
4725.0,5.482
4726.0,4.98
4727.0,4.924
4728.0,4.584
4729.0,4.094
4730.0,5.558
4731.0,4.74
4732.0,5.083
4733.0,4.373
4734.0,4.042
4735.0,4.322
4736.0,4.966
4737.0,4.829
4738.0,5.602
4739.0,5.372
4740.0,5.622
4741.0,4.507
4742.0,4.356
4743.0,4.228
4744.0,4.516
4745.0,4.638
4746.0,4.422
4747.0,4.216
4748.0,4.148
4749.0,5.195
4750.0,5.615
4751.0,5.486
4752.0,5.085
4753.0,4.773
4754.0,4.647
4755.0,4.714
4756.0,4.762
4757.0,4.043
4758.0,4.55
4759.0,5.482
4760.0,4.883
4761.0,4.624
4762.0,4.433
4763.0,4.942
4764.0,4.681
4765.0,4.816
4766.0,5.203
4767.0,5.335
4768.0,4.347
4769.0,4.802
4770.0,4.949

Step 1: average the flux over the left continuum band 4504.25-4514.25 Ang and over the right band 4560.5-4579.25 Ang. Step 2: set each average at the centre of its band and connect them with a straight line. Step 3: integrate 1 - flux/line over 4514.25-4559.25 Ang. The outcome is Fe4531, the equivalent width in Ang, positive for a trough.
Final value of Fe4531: 0.8 Ang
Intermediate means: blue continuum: 5.04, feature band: 5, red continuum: 5.15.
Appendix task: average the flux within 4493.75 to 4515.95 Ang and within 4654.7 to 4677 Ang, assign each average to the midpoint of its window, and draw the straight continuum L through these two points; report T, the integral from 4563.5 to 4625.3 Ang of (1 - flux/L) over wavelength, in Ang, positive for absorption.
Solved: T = 0.7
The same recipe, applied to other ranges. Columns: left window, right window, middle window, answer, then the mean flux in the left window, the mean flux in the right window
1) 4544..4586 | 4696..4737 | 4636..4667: -1.0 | 5.05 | 4.79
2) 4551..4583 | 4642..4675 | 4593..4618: 0.5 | 5.1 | 4.96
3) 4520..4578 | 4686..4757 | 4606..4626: 0.5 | 5.04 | 4.82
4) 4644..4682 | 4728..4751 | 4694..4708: 0.4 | 4.92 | 4.76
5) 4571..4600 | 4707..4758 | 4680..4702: -0.5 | 4.91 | 4.81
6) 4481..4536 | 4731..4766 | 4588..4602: 0.2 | 5.12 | 4.77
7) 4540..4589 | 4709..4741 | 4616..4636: 0.6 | 5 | 4.9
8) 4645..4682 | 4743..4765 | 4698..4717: 0.0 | 4.93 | 4.74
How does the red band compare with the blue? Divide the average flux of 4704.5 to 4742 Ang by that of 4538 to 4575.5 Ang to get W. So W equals 1.0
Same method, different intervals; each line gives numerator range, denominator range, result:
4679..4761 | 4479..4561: 0.95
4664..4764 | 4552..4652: 0.97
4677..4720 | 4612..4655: 0.99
